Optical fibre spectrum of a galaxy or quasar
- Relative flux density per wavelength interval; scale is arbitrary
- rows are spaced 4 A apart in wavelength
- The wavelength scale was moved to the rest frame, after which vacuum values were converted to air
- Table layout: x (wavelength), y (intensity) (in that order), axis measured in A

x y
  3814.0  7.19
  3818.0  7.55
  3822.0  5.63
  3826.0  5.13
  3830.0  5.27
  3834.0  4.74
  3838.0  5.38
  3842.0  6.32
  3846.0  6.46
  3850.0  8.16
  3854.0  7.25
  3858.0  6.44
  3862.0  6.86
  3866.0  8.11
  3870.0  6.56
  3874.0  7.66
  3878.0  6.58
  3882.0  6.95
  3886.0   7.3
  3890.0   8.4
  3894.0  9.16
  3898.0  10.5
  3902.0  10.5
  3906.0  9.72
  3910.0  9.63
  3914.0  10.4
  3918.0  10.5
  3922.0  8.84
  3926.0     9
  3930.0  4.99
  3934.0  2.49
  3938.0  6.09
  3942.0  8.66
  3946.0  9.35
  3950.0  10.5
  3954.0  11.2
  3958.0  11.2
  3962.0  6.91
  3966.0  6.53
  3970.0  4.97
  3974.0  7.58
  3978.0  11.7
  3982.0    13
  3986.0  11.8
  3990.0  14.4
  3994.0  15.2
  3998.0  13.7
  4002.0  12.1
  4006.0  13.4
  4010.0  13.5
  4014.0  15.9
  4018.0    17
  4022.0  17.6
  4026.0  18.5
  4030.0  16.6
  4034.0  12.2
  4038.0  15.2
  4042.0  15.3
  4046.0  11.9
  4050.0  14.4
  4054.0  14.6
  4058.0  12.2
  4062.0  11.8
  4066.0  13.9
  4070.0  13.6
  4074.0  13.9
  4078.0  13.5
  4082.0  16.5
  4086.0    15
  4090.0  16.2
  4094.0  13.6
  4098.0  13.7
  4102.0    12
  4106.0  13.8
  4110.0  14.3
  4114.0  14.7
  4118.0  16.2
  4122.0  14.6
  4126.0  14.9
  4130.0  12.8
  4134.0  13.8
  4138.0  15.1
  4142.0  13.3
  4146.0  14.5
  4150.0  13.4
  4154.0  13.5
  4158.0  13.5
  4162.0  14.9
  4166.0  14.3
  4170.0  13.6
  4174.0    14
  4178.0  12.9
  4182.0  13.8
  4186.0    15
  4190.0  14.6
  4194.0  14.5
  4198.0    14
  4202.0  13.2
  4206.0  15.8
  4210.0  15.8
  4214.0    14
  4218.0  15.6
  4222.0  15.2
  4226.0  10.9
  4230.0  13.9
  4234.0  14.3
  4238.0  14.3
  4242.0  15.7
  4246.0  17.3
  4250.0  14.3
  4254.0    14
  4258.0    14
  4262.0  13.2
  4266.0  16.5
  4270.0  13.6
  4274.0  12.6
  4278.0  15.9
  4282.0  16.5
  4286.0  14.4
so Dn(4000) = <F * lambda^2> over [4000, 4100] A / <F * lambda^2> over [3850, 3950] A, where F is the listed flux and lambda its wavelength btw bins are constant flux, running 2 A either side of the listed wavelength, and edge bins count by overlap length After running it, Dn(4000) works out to 1.94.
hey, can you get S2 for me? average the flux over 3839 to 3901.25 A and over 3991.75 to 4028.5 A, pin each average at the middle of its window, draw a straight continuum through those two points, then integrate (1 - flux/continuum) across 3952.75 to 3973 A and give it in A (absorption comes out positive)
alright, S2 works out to 7.3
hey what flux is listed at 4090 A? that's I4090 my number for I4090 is 16.2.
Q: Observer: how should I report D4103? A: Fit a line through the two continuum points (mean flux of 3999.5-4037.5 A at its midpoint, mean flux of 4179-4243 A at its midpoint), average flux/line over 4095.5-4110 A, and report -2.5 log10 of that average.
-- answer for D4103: 0.11 mag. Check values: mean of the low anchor 15.2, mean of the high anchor 14.4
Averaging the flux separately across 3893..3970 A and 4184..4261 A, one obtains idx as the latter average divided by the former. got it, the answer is 1.7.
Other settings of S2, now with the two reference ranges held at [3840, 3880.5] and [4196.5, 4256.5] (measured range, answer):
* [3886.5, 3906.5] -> -4.3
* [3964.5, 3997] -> -4.2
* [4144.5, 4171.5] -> -1.7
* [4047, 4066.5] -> -3.9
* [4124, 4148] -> -2.6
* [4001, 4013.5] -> -4.2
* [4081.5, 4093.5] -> -3.9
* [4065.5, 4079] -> -2.8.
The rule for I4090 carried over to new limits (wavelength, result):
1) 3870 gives 6.56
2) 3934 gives 2.49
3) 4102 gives 12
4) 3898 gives 10.5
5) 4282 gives 16.5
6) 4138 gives 15.1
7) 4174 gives 14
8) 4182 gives 13.8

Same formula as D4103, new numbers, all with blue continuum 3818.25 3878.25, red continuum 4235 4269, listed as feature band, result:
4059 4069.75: -0.18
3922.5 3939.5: 0.35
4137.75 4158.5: -0.09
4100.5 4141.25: -0.17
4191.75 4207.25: -0.04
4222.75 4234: 0.10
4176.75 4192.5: -0.05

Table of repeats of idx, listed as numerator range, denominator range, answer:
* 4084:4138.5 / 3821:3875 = 2.23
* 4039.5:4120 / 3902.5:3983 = 1.63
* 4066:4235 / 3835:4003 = 1.62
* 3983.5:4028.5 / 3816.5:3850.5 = 2.49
